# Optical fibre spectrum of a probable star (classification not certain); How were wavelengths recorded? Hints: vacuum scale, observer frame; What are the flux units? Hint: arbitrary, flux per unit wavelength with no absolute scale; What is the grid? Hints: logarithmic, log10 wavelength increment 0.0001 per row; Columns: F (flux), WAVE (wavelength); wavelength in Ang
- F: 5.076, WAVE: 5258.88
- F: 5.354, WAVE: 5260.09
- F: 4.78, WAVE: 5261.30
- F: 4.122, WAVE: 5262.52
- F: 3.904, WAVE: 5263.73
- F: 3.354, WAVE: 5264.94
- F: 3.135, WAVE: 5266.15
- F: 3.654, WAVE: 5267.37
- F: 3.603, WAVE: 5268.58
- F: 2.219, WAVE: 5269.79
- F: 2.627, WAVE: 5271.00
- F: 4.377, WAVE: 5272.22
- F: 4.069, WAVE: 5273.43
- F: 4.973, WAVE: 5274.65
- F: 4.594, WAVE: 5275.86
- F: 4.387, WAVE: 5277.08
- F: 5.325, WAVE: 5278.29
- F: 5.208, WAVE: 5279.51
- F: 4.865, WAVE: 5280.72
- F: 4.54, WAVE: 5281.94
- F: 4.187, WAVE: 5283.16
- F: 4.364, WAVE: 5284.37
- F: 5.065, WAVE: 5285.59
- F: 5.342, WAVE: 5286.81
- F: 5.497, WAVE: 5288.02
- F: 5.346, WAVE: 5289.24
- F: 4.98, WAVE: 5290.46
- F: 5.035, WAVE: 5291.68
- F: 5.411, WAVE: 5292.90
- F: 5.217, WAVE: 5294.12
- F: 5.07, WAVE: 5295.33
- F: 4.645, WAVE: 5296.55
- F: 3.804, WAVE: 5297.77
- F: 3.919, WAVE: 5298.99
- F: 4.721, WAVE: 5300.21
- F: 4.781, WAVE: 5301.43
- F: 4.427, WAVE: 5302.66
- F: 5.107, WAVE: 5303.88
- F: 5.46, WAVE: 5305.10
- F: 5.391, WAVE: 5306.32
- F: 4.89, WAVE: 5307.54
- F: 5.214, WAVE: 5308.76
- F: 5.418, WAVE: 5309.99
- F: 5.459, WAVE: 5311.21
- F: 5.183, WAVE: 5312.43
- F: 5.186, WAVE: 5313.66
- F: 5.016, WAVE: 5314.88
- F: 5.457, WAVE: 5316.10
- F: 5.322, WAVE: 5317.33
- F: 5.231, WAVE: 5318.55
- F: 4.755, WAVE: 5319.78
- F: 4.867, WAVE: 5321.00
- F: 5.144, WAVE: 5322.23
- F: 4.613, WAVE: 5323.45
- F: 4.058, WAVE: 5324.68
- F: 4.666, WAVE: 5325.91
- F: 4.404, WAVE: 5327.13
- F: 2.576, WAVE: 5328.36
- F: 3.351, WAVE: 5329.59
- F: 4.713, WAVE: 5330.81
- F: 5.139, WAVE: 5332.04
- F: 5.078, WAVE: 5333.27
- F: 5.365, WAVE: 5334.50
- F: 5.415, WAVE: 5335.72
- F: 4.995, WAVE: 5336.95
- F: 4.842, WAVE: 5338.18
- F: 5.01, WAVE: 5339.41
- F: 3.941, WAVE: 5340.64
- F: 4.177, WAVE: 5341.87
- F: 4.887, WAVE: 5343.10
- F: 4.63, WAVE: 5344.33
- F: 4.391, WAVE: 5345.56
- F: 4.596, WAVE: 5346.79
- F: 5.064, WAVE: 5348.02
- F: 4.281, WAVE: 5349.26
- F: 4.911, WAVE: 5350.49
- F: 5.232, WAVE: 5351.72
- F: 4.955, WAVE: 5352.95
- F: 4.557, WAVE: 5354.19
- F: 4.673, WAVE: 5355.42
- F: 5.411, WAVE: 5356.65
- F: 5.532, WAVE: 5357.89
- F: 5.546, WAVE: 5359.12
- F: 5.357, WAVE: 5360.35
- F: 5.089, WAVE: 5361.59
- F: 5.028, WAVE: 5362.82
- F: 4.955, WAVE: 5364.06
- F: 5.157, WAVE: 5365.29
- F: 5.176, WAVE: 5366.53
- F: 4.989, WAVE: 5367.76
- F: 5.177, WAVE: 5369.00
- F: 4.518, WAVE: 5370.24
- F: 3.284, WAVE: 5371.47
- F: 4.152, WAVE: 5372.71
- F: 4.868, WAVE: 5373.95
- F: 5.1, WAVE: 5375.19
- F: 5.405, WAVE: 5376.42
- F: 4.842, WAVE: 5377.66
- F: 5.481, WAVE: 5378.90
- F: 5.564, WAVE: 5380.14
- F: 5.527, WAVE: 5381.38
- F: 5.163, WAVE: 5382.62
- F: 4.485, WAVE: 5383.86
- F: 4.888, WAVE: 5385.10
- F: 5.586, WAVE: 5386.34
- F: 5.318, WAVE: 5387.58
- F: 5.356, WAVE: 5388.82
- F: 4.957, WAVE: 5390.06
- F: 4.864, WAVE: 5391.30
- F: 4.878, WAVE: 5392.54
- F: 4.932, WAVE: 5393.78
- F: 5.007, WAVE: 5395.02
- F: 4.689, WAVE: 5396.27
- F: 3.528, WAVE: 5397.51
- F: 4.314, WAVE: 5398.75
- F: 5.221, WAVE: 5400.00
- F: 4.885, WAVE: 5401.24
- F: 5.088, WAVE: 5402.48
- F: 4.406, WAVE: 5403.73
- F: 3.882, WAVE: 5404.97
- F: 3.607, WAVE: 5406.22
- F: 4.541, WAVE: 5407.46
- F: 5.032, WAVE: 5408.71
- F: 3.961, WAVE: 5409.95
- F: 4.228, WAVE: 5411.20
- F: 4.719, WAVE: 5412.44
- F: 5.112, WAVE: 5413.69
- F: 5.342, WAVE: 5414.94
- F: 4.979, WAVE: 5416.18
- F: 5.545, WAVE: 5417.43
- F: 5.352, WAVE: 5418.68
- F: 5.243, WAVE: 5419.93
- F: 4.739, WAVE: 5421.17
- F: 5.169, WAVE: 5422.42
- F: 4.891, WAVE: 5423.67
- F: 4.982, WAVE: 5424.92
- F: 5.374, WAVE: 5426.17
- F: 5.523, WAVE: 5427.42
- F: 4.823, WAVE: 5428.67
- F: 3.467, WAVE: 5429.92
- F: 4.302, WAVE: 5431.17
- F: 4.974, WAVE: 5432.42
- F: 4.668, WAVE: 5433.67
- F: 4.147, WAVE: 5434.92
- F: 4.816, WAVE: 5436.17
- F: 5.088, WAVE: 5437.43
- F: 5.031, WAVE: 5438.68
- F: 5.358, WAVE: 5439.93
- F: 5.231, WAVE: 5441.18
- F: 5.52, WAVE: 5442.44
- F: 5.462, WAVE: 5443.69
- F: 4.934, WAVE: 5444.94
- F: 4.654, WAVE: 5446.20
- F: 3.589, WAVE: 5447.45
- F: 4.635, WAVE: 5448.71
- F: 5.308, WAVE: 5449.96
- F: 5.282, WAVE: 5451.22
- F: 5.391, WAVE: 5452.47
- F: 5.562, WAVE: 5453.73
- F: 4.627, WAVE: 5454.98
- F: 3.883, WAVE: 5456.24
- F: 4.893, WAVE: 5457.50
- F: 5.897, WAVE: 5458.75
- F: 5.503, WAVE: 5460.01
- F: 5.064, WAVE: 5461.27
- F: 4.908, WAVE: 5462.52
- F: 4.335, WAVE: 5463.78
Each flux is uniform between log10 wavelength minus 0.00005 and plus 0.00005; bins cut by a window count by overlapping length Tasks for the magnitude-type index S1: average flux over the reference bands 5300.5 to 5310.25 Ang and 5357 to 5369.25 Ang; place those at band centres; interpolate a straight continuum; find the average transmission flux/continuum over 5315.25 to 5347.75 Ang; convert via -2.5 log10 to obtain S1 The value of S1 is 0.10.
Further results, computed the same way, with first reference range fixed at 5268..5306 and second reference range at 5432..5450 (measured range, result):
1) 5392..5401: 0.03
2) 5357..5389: -0.06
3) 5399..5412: 0.08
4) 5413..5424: -0.07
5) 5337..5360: -0.02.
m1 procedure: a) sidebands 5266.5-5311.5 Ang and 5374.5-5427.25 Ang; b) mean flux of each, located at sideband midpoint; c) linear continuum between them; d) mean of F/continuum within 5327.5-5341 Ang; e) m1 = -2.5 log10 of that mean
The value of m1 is 0.04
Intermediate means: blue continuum 4.67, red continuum 4.91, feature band 4.59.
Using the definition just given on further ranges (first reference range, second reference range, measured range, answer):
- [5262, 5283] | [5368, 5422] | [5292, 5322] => -0.17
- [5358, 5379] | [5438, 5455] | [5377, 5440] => 0.03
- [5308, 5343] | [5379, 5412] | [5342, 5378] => -0.02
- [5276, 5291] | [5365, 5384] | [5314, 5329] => 0.05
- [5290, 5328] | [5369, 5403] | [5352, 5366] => -0.05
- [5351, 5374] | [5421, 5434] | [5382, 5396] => -0.03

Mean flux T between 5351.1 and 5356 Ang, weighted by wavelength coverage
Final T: 4.86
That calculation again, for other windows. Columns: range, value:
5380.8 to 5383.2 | 5.34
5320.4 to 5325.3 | 4.66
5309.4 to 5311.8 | 5.44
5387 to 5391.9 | 5.13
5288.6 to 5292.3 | 5.11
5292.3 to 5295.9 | 5.25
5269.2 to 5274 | 3.32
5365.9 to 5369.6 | 5.11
